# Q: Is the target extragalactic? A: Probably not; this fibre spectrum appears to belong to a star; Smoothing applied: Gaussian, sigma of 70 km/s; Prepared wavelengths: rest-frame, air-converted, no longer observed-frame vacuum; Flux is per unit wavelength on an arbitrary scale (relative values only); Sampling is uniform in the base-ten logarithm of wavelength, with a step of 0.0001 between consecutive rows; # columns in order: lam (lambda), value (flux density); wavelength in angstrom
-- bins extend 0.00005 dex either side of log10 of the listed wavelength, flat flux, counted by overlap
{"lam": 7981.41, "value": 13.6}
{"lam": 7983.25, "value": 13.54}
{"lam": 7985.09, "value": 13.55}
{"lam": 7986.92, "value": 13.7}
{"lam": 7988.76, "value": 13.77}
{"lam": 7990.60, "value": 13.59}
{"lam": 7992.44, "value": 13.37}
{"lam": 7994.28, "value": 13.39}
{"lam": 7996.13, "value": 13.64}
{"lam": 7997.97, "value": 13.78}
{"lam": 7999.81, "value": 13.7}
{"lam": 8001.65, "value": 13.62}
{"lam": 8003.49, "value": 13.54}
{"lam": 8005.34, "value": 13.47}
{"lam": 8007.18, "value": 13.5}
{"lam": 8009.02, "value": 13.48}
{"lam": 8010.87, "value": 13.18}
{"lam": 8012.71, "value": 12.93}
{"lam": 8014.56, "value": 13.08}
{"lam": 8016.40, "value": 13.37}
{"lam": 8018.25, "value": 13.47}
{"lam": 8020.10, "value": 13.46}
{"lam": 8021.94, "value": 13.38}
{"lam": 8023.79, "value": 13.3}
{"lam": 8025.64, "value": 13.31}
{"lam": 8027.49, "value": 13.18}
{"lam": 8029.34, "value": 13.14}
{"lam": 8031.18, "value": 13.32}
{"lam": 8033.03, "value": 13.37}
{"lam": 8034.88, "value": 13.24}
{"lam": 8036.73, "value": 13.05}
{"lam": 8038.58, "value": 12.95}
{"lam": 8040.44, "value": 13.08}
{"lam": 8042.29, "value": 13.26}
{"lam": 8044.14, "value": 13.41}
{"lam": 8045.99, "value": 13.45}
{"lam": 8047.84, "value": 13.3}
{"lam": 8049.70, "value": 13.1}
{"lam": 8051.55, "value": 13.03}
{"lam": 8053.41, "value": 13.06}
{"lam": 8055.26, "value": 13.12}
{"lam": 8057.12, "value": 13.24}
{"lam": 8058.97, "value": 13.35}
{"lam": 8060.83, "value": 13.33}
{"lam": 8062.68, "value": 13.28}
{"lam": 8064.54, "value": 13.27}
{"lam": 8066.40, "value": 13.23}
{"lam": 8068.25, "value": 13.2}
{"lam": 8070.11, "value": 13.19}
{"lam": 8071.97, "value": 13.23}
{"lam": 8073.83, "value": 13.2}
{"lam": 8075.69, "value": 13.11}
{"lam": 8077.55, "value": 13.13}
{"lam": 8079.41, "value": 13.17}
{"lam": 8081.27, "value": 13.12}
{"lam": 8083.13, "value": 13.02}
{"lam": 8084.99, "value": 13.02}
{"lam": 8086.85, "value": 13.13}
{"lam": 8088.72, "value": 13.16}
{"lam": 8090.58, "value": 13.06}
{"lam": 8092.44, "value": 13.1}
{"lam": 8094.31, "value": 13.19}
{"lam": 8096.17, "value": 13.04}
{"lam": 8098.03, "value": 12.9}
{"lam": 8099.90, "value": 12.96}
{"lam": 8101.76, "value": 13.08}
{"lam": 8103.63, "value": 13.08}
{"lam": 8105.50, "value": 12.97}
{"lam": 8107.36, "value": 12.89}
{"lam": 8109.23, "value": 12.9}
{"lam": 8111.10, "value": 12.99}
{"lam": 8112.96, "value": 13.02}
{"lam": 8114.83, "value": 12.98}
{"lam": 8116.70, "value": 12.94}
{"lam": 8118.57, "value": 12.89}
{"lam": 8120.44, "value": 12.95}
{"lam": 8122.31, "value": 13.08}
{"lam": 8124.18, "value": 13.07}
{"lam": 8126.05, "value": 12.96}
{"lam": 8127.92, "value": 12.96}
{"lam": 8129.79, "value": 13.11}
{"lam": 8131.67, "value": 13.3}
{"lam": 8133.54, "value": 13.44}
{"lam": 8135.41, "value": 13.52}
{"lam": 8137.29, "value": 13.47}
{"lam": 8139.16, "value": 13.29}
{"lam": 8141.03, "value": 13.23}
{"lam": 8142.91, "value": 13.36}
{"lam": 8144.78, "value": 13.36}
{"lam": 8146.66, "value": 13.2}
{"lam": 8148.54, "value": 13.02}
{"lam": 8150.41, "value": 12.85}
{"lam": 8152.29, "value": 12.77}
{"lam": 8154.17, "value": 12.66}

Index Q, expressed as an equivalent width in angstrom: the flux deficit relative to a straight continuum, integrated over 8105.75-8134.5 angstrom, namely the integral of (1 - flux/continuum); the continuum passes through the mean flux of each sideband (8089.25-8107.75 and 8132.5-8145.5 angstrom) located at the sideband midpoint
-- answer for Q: 0.42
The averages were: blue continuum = 13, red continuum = 13.4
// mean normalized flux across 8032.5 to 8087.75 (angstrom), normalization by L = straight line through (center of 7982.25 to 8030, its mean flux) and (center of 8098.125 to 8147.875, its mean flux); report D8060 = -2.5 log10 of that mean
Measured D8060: 0.01 mag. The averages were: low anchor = 13.4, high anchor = 13.1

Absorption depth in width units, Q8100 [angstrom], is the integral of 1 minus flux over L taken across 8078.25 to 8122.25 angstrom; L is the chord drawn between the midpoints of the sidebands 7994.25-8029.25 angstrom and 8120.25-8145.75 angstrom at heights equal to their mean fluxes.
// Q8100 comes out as 0.8 angstrom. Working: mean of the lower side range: 13.4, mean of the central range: 13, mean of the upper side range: 13.2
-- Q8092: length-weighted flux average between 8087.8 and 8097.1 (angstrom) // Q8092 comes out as 13.1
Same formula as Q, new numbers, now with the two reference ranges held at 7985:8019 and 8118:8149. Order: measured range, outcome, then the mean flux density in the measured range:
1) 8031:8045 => 0.21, 13.2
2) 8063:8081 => 0.18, 13.2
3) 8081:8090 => 0.14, 13.1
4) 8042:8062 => 0.20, 13.2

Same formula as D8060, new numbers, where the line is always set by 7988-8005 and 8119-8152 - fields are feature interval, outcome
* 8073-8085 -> 0.02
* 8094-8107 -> 0.02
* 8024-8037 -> 0.02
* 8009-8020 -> 0.02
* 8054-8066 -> 0.01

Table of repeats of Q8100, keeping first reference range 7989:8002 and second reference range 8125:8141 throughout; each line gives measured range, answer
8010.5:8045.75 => 0.7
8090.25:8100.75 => 0.2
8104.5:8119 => 0.4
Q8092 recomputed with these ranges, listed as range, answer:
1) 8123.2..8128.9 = 13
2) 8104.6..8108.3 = 12.9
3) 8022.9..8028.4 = 13.3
